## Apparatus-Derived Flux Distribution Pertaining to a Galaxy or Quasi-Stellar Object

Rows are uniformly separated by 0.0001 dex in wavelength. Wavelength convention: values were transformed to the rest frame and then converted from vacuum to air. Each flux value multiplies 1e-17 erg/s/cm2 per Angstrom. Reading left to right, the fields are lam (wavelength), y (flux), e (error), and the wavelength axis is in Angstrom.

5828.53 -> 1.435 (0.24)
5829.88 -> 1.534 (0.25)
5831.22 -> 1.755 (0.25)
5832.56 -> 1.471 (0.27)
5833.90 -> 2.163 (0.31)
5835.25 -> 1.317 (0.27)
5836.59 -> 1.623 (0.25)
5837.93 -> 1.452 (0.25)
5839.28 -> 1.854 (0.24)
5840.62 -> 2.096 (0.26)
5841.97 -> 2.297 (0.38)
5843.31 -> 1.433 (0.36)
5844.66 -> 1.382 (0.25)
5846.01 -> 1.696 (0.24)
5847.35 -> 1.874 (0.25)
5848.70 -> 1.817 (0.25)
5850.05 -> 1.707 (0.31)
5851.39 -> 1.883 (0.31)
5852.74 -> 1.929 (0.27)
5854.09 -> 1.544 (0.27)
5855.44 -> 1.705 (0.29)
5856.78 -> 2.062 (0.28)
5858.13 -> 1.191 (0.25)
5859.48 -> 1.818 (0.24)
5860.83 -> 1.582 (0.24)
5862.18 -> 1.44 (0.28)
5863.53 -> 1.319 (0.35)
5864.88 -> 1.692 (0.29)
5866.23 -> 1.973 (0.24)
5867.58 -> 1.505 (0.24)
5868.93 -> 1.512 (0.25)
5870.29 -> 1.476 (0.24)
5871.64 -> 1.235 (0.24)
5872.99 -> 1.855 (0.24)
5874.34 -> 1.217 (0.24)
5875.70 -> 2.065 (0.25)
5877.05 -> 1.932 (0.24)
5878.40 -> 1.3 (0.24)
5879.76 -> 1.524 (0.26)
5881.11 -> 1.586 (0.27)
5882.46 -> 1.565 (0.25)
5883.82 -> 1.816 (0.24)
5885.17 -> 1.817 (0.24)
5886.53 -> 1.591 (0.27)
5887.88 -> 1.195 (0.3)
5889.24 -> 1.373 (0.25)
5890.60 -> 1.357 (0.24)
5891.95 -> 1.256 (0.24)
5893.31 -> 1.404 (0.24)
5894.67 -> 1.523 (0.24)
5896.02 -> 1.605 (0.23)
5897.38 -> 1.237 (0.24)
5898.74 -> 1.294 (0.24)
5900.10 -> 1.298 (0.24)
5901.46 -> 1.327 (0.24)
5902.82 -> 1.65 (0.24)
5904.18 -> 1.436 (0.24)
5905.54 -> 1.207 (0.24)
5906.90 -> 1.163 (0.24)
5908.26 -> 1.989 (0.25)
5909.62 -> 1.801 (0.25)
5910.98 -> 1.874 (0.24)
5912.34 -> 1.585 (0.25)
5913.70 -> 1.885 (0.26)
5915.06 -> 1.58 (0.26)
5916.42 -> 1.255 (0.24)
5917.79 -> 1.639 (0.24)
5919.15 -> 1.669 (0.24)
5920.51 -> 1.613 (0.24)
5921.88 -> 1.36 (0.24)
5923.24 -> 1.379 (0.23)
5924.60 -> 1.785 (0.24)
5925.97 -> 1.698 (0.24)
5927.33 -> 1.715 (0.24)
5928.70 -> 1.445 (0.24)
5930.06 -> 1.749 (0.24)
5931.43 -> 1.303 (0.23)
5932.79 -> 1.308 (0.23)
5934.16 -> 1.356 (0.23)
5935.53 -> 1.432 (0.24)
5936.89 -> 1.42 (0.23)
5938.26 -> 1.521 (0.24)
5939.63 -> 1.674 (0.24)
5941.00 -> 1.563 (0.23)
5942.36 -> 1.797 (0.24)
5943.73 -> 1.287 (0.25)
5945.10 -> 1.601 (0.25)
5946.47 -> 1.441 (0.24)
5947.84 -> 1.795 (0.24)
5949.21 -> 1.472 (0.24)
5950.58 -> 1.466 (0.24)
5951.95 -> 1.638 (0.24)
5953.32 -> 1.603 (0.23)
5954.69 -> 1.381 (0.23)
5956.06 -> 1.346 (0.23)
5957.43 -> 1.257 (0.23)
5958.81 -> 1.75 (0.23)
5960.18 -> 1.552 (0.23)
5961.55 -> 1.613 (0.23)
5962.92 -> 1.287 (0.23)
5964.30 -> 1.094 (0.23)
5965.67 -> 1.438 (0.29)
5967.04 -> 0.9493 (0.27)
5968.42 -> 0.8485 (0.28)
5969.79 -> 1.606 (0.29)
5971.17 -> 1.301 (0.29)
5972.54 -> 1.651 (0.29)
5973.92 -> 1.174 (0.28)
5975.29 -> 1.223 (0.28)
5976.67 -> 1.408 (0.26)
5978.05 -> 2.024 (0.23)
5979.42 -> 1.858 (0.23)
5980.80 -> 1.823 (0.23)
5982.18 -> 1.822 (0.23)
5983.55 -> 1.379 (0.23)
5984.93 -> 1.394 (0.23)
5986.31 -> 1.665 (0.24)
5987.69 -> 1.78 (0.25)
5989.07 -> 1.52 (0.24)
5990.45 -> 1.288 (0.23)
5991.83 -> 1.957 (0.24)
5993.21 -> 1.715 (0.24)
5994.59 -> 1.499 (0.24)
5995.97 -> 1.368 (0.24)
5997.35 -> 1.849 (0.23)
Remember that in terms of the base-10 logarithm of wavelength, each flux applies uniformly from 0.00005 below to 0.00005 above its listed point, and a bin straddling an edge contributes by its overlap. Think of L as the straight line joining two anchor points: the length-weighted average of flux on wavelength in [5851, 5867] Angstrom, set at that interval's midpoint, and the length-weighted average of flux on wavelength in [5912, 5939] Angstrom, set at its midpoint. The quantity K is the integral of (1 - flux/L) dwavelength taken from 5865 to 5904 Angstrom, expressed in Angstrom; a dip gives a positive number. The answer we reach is 2.47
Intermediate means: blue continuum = 1.67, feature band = 1.52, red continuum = 1.53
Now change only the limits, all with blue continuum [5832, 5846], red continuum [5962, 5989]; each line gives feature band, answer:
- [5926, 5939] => 0.5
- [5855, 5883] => 1.0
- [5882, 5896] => 1.1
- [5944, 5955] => -0.3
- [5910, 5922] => -0.4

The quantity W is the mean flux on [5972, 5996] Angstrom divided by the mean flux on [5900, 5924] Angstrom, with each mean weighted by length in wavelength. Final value 1.0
